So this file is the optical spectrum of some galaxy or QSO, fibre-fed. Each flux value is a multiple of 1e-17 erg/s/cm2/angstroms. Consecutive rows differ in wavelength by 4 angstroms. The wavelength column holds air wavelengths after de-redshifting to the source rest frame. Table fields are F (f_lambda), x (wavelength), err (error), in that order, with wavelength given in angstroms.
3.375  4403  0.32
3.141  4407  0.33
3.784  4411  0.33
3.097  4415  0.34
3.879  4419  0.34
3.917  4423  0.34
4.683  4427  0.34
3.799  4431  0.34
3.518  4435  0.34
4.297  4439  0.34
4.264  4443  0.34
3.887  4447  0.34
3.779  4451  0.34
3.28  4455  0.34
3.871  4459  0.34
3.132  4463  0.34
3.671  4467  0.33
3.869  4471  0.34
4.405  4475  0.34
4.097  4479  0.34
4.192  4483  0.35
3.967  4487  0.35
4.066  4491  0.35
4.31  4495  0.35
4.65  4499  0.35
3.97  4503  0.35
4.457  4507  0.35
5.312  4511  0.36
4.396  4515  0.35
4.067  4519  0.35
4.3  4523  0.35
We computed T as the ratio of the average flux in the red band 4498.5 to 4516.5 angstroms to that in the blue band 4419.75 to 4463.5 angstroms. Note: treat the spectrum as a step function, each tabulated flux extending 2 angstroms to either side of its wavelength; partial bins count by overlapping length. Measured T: 1.17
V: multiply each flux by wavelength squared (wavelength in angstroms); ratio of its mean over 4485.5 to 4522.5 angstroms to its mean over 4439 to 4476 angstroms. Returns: 1.17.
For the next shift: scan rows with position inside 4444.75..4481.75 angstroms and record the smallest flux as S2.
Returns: 3.132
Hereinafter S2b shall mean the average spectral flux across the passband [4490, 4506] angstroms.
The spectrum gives 4.27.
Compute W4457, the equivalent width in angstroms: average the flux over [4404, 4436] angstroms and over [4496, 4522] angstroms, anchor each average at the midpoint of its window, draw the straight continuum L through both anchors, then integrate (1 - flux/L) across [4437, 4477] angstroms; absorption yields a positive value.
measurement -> 1.8 angstroms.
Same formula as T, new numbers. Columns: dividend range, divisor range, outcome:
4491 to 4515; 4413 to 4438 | 1.17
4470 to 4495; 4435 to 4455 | 1.05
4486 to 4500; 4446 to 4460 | 1.15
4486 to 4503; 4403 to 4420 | 1.23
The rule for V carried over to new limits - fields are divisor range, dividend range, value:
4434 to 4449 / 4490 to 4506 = 1.09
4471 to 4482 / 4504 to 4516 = 1.14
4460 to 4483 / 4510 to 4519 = 1.22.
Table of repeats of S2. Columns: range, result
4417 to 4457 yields 3.28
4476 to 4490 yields 3.967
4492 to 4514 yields 3.97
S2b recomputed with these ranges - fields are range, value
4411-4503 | 3.94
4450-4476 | 3.69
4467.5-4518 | 4.28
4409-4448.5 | 3.91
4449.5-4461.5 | 3.62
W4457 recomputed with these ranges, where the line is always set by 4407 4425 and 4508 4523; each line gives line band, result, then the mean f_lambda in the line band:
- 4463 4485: 1.0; 3.96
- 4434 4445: -0.7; 4.07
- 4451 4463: 1.4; 3.54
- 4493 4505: 0.2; 4.31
